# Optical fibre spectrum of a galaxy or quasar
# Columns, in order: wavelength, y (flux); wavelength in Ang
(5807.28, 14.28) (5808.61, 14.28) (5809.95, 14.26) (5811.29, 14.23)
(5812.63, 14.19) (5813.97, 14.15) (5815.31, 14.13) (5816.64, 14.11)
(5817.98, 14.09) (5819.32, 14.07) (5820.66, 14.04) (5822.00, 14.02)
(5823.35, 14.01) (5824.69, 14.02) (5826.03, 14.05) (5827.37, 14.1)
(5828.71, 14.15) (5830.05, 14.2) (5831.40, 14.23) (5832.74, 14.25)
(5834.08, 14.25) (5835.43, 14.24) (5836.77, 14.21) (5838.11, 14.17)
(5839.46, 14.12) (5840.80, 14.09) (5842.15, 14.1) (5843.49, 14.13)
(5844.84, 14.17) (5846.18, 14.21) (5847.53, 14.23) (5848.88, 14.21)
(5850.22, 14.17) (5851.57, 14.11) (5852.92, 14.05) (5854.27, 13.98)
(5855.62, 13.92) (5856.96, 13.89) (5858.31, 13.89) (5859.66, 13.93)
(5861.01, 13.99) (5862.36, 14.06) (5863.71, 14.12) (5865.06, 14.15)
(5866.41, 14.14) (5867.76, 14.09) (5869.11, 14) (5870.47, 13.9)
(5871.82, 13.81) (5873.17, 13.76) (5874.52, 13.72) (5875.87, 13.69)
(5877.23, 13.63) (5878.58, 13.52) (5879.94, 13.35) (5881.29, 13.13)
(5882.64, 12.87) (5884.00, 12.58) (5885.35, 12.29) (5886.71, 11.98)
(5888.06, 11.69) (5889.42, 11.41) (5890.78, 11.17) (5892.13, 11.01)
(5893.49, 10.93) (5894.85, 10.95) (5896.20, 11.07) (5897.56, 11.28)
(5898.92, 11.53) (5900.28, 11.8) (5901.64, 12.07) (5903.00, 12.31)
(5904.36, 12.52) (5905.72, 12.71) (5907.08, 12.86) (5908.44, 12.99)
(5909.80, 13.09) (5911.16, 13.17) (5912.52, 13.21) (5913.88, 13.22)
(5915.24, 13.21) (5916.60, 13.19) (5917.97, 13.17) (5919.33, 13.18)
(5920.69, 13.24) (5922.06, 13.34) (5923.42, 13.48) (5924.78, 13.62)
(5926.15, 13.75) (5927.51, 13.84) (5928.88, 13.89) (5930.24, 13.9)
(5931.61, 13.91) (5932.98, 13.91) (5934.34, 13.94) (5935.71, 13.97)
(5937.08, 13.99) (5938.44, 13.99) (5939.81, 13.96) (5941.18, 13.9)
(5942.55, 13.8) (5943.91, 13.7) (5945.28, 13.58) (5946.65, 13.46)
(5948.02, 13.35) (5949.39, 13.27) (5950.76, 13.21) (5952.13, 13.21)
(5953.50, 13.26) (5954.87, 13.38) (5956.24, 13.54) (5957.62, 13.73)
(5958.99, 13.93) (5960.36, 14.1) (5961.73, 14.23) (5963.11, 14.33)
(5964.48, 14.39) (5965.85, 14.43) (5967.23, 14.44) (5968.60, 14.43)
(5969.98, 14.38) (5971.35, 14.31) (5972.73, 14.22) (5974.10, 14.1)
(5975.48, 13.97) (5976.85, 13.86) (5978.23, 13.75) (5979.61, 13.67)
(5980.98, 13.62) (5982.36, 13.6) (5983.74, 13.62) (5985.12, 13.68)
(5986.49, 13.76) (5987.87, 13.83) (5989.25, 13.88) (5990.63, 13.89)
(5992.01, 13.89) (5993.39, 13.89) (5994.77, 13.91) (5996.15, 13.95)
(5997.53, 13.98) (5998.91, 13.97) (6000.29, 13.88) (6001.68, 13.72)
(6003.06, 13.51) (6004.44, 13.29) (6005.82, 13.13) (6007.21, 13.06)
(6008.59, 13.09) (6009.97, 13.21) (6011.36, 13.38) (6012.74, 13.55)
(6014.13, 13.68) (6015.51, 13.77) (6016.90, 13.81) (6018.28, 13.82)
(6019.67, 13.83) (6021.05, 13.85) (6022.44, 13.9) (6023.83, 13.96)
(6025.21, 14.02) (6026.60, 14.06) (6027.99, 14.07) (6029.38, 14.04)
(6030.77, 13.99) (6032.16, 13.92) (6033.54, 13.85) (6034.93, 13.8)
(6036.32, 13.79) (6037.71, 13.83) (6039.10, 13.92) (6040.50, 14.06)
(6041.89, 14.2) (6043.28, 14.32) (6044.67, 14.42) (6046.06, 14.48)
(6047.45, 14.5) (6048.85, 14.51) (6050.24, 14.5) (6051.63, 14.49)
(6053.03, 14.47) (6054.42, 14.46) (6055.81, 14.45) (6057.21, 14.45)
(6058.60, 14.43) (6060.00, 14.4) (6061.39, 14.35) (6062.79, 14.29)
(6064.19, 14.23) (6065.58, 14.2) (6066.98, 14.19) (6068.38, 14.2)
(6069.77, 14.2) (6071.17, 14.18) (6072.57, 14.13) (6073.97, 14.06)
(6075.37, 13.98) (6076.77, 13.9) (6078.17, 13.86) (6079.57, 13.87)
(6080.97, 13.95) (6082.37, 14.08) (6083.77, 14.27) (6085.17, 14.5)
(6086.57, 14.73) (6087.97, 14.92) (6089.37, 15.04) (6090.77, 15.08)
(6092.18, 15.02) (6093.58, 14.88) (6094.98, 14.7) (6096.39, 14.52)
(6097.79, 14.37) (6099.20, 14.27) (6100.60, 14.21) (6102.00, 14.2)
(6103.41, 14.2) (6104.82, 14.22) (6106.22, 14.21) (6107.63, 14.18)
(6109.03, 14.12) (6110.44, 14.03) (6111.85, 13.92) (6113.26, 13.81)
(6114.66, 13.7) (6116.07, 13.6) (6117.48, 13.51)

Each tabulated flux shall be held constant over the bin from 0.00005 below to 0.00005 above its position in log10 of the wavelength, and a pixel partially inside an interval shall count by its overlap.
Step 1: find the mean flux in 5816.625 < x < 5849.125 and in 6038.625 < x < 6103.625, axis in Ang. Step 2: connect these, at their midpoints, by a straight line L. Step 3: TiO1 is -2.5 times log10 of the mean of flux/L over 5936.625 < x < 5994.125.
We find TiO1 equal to 0.03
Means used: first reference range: 14.1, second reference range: 14.4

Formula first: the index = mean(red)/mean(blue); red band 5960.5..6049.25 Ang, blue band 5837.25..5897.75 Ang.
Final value 1.0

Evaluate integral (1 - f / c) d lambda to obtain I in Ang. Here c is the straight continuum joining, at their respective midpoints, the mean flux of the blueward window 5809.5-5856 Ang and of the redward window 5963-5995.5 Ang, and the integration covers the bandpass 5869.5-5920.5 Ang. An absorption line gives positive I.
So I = 5.31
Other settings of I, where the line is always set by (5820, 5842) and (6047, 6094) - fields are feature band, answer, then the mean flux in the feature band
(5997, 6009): 0.7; 13.5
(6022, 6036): 0.4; 14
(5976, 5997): 0.7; 13.8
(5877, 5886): 0.7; 13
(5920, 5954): 1.4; 13.7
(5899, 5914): 1.6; 12.7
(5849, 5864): 0.1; 14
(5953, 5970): 0.3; 14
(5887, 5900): 2.7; 11.3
